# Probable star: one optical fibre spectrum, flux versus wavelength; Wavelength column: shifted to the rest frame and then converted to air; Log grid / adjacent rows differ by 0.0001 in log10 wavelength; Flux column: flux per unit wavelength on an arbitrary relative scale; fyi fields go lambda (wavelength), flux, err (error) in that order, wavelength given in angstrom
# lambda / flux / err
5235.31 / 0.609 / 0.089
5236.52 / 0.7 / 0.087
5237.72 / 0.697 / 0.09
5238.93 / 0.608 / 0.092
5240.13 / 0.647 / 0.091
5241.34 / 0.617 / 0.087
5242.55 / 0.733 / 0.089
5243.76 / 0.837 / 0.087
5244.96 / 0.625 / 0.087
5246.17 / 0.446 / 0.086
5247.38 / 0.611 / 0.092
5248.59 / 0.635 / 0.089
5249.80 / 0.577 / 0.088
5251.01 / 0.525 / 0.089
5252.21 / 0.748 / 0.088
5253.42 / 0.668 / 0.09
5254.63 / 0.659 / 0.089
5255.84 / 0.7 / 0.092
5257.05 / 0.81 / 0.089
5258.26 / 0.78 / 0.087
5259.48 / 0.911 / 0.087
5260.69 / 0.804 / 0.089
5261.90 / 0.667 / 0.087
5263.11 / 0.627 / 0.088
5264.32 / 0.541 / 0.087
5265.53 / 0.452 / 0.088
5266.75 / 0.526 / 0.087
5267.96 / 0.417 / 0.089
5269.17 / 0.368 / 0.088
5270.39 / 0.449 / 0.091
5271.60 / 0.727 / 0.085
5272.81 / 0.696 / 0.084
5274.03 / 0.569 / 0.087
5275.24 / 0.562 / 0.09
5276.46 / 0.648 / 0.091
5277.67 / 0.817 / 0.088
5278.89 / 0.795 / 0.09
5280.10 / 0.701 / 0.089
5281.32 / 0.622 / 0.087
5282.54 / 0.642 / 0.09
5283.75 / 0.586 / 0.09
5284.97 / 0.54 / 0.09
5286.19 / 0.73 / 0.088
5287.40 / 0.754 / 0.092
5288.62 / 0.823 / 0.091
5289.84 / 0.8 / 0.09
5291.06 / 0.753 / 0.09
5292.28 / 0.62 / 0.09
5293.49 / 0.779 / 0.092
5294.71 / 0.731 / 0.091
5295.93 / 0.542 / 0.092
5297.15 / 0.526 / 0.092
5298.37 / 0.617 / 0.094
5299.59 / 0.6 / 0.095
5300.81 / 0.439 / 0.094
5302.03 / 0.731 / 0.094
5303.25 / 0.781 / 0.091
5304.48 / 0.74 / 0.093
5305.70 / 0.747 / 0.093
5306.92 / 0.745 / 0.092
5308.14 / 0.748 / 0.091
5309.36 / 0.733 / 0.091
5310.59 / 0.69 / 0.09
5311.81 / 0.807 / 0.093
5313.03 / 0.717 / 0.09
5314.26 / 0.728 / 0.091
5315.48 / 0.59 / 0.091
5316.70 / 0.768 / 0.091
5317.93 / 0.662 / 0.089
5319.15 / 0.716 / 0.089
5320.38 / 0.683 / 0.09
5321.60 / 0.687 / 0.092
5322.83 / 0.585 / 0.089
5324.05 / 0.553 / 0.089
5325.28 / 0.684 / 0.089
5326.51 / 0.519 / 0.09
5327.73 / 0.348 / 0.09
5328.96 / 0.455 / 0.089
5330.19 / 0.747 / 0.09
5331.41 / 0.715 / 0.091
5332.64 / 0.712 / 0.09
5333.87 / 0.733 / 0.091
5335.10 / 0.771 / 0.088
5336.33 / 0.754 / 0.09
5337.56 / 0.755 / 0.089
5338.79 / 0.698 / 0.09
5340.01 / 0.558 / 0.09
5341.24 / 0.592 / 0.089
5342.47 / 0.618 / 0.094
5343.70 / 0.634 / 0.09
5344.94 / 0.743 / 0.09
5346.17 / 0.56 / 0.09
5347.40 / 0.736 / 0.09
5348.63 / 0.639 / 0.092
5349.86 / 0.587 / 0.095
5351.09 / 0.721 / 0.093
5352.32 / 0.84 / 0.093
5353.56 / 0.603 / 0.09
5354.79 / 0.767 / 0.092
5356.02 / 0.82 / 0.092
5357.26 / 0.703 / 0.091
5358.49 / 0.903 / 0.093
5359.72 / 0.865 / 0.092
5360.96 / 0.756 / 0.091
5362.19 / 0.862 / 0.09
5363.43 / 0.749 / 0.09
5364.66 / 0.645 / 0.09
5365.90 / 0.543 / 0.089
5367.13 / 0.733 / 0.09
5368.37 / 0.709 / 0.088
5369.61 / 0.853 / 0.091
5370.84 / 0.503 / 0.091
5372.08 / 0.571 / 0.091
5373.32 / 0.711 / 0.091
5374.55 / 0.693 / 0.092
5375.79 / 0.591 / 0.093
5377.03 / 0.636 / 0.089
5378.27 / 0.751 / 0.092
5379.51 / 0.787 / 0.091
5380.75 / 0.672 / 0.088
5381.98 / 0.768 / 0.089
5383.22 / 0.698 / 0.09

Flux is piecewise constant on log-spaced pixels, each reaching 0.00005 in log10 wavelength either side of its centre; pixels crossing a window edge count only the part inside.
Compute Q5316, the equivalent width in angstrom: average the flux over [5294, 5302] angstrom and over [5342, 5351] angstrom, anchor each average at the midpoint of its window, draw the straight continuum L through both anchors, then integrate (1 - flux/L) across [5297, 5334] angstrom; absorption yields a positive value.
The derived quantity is -3.1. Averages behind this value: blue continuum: 0.59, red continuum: 0.65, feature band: 0.662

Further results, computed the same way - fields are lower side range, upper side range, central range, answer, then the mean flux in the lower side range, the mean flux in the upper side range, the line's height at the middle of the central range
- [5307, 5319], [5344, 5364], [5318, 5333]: 2.22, 0.717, 0.739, 0.724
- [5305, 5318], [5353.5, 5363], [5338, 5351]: 2.23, 0.724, 0.795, 0.774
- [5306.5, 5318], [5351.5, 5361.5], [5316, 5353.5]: 4.65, 0.721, 0.781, 0.751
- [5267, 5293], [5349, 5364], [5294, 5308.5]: 0.40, 0.648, 0.763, 0.68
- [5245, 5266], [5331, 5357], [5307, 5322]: -0.69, 0.657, 0.693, 0.681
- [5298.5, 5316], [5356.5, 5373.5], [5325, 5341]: 1.38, 0.698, 0.723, 0.709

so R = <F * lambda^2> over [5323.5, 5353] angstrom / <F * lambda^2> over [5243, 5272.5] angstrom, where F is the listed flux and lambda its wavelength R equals 1.1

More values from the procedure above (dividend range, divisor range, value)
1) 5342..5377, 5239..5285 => 1.14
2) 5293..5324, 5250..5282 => 1.07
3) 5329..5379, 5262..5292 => 1.14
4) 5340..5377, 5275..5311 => 1.04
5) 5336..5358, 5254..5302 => 1.08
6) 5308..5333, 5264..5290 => 1.07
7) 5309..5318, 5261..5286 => 1.20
